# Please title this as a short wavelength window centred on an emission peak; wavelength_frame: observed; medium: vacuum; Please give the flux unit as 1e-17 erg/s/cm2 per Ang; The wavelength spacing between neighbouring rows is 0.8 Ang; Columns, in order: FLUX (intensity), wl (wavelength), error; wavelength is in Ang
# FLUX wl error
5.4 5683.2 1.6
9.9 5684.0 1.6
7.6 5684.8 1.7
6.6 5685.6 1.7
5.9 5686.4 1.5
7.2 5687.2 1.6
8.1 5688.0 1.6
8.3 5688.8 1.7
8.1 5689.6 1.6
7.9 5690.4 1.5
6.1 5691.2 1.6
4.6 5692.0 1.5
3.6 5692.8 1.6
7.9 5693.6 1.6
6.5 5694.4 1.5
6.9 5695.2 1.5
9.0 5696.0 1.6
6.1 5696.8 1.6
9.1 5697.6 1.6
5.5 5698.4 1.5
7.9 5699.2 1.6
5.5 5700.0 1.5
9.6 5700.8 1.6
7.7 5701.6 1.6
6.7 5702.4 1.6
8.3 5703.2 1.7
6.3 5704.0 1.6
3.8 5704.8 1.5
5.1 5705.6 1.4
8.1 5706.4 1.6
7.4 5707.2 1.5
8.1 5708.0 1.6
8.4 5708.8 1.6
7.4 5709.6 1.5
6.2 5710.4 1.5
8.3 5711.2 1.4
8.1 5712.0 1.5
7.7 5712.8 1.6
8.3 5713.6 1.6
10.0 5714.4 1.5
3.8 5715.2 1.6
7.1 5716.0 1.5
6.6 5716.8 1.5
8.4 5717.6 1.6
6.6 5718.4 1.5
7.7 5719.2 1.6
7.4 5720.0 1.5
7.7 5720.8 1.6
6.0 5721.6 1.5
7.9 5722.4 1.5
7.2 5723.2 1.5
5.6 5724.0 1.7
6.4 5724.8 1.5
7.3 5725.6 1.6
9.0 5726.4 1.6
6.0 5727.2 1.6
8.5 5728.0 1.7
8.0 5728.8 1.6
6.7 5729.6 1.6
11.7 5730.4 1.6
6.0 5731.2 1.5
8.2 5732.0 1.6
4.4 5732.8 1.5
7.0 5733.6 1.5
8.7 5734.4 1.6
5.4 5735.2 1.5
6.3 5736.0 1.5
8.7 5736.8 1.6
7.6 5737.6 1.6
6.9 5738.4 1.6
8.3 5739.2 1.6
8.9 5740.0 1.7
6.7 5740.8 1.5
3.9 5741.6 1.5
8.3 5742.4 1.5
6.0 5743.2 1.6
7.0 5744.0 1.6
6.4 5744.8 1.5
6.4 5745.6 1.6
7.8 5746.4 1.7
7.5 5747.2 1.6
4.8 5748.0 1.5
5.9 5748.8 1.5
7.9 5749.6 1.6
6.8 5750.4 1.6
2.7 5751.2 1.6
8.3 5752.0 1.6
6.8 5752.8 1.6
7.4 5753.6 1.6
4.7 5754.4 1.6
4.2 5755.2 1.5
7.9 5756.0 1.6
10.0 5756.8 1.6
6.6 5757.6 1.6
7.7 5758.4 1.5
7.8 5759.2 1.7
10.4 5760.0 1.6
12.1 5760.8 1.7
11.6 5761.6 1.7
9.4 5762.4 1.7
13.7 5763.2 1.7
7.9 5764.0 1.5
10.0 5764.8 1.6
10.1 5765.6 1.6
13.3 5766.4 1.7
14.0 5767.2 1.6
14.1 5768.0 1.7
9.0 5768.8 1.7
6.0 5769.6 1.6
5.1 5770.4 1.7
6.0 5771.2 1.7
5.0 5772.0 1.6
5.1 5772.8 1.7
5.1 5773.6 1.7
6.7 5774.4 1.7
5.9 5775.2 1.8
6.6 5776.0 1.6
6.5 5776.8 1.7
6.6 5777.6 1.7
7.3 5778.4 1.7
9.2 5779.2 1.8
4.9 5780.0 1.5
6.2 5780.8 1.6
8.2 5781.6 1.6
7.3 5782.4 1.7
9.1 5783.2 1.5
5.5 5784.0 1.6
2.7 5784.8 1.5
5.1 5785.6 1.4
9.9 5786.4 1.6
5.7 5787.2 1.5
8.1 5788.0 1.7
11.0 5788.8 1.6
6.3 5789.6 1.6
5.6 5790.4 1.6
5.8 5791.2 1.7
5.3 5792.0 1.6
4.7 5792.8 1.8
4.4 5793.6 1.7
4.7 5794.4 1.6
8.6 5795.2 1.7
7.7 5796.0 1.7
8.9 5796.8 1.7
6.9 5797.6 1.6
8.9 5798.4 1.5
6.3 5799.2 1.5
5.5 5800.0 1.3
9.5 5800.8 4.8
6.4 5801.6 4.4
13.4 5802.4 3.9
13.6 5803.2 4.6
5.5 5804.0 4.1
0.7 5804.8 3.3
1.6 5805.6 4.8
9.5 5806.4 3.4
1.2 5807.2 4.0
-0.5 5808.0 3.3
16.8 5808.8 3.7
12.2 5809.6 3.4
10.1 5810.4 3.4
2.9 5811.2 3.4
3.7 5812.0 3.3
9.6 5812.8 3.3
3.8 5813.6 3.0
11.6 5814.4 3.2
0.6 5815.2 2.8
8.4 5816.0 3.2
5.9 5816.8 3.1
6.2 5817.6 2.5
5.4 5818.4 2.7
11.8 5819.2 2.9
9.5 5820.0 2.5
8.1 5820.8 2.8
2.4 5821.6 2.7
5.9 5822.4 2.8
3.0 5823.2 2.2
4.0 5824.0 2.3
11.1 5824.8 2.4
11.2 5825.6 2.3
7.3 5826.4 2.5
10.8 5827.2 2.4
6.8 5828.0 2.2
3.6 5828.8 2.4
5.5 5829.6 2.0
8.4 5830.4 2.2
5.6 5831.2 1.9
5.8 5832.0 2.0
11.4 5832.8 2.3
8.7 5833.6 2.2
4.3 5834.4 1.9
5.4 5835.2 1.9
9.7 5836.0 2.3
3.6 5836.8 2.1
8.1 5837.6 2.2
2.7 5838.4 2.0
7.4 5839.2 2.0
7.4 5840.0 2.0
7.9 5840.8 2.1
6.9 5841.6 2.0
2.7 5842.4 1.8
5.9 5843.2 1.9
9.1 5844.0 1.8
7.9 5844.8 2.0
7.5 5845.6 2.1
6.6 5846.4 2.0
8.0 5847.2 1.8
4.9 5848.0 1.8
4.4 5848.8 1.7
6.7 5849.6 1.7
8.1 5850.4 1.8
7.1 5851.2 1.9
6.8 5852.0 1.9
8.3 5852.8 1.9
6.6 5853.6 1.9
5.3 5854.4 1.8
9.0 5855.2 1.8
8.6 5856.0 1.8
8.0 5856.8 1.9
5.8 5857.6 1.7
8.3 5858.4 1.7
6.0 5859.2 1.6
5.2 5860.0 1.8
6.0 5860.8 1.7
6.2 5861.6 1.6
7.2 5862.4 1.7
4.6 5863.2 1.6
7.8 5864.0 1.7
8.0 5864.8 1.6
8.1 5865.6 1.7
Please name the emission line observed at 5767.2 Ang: H-beta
